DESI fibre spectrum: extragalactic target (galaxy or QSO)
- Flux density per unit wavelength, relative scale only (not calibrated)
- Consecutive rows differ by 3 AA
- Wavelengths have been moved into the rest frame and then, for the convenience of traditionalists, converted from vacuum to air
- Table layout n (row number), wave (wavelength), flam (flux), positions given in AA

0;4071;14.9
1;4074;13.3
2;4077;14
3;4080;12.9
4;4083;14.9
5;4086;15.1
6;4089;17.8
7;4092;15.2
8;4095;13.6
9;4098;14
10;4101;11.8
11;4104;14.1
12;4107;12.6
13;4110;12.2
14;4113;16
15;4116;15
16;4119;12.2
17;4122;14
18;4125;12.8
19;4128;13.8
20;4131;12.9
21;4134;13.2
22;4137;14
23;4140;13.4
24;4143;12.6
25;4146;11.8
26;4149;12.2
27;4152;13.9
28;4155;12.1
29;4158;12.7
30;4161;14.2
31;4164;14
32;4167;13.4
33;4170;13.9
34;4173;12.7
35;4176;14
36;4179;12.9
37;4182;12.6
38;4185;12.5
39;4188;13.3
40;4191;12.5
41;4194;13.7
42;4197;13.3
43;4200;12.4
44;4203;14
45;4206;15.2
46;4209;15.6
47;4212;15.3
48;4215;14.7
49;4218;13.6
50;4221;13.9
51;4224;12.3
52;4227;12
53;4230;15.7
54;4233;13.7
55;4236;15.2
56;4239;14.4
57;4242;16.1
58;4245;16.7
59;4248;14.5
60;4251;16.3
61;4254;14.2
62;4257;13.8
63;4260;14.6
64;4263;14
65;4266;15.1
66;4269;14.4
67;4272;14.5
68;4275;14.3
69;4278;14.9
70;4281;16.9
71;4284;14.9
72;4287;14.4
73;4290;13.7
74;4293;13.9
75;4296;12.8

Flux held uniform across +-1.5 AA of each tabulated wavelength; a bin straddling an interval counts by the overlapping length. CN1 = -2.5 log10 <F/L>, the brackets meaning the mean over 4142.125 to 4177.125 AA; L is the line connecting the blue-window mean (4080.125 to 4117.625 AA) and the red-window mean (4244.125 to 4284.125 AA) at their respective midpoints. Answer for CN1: 0.11 mag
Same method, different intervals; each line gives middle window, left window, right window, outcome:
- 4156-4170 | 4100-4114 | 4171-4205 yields -0.03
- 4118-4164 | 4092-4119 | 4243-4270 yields 0.07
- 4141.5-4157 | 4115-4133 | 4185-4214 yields 0.09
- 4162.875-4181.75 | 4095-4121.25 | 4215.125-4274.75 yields 0.04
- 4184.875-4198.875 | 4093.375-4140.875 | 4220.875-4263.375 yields 0.08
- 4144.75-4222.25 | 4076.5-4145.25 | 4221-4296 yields 0.05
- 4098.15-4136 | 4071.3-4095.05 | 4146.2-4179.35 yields 0.05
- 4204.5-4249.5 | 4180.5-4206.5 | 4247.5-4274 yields -0.05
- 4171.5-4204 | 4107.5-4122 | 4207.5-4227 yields 0.07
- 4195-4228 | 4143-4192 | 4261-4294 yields -0.02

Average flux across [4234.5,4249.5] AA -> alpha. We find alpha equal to 15.4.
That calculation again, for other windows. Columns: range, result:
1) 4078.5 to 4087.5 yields 14.3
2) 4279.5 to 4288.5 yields 15.4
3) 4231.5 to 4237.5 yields 14.4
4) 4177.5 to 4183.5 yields 12.8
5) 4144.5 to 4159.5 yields 12.5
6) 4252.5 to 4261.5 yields 14.2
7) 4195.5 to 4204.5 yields 13.2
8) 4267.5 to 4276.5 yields 14.4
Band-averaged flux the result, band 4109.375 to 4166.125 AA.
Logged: 13.3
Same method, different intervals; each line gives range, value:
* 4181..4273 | 14.2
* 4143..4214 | 13.4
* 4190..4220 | 14.1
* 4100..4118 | 13.6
